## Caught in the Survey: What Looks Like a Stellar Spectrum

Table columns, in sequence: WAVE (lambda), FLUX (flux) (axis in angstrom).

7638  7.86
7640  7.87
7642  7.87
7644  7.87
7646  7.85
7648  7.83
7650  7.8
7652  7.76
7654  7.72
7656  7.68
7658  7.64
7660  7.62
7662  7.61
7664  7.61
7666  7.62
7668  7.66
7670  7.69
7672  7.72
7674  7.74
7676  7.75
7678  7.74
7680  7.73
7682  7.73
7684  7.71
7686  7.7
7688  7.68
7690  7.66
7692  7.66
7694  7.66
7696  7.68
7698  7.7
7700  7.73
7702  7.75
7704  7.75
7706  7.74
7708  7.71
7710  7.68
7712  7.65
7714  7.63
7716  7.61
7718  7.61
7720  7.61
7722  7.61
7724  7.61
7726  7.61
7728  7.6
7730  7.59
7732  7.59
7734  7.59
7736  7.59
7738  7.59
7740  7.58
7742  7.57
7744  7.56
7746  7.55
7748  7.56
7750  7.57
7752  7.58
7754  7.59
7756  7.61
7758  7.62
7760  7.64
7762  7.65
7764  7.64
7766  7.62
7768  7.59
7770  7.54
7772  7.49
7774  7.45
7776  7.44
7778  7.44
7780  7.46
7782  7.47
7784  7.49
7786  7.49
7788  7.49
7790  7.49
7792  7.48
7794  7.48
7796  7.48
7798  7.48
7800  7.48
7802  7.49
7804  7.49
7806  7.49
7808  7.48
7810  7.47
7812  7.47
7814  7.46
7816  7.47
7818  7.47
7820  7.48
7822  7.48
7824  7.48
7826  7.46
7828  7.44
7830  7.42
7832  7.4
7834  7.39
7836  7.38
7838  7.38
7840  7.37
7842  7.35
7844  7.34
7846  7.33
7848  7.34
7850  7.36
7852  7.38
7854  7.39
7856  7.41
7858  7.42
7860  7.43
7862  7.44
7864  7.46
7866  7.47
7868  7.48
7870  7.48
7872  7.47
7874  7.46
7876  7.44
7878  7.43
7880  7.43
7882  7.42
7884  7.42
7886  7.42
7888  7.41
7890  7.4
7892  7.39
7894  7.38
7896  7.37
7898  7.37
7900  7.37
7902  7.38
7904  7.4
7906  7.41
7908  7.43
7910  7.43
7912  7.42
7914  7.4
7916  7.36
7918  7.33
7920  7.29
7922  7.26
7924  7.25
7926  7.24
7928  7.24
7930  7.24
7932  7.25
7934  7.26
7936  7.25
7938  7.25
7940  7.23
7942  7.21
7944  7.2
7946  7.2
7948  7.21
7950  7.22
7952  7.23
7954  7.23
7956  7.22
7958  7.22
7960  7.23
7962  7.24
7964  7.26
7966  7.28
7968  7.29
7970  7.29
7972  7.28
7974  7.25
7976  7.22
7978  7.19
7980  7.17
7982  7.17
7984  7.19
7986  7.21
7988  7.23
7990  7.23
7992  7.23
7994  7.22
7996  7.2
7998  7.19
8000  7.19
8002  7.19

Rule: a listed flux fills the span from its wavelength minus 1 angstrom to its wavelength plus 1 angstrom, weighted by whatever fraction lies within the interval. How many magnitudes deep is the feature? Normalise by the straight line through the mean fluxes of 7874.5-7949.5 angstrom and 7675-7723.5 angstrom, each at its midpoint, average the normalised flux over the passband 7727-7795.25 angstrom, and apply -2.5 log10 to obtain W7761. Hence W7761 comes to 0.00 mag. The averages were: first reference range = 7.69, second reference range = 7.33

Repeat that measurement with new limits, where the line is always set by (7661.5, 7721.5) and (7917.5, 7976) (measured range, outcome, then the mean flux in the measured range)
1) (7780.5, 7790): 0.006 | 7.48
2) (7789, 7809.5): 0.002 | 7.48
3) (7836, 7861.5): 0.005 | 7.38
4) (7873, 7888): -0.010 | 7.43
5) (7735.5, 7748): 0.004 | 7.57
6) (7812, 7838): 0.002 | 7.44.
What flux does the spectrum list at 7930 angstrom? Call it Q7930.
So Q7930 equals 7.24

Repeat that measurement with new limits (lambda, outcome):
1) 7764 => 7.64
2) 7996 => 7.2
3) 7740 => 7.58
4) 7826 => 7.46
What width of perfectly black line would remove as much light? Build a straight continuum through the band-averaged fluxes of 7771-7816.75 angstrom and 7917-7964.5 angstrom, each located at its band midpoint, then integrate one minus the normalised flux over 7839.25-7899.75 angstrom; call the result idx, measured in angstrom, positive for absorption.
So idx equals -0.4 angstrom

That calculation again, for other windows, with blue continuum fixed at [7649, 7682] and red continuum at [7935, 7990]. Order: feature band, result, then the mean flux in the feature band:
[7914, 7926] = 0.0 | 7.3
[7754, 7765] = -0.1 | 7.63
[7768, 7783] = 0.1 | 7.48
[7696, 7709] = -0.2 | 7.73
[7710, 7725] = 0.0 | 7.62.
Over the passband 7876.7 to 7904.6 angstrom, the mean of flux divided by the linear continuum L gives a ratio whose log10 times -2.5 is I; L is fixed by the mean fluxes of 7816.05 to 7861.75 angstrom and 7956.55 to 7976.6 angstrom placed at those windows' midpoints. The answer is -0.01 mag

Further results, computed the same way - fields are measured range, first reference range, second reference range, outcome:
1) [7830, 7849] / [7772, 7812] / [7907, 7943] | 0.01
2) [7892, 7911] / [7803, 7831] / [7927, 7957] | -0.01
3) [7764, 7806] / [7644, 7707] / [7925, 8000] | 0.00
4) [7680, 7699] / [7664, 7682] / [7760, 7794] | 0.00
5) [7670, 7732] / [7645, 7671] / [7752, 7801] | -0.01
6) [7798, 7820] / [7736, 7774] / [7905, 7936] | 0.00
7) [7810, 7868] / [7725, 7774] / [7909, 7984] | 0.00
